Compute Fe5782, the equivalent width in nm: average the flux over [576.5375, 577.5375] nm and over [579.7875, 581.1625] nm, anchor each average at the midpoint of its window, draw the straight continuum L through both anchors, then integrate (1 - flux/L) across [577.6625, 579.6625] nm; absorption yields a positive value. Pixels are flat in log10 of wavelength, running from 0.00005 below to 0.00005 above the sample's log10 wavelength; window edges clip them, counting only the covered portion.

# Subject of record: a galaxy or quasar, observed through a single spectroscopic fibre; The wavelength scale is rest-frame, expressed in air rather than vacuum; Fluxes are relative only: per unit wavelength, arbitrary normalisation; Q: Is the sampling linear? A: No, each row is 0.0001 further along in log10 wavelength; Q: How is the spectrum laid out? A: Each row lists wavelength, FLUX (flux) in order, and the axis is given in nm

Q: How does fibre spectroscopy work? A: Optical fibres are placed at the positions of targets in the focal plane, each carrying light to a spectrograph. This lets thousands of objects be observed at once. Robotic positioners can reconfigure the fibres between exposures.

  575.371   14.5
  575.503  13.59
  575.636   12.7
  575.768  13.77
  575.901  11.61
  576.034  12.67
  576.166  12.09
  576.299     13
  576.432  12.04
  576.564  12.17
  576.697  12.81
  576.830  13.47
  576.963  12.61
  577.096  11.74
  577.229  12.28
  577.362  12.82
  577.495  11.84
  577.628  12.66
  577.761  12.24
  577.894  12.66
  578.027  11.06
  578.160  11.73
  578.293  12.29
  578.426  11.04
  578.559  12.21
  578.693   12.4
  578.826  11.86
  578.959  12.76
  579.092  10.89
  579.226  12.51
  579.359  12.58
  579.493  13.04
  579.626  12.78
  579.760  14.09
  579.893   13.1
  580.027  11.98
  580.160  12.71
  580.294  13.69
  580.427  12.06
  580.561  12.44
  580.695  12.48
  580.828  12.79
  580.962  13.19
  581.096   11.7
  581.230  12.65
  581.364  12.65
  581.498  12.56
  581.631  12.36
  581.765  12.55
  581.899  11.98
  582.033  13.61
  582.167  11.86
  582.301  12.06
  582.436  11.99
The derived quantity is 0.07 nm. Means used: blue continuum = 12.5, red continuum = 12.7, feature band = 12.1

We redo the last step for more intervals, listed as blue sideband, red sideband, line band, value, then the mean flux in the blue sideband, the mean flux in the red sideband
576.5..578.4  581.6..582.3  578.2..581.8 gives -0.034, 12.3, 12.4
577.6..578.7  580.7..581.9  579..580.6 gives -0.051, 12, 12.5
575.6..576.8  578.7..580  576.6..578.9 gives 0.066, 12.6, 12.6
